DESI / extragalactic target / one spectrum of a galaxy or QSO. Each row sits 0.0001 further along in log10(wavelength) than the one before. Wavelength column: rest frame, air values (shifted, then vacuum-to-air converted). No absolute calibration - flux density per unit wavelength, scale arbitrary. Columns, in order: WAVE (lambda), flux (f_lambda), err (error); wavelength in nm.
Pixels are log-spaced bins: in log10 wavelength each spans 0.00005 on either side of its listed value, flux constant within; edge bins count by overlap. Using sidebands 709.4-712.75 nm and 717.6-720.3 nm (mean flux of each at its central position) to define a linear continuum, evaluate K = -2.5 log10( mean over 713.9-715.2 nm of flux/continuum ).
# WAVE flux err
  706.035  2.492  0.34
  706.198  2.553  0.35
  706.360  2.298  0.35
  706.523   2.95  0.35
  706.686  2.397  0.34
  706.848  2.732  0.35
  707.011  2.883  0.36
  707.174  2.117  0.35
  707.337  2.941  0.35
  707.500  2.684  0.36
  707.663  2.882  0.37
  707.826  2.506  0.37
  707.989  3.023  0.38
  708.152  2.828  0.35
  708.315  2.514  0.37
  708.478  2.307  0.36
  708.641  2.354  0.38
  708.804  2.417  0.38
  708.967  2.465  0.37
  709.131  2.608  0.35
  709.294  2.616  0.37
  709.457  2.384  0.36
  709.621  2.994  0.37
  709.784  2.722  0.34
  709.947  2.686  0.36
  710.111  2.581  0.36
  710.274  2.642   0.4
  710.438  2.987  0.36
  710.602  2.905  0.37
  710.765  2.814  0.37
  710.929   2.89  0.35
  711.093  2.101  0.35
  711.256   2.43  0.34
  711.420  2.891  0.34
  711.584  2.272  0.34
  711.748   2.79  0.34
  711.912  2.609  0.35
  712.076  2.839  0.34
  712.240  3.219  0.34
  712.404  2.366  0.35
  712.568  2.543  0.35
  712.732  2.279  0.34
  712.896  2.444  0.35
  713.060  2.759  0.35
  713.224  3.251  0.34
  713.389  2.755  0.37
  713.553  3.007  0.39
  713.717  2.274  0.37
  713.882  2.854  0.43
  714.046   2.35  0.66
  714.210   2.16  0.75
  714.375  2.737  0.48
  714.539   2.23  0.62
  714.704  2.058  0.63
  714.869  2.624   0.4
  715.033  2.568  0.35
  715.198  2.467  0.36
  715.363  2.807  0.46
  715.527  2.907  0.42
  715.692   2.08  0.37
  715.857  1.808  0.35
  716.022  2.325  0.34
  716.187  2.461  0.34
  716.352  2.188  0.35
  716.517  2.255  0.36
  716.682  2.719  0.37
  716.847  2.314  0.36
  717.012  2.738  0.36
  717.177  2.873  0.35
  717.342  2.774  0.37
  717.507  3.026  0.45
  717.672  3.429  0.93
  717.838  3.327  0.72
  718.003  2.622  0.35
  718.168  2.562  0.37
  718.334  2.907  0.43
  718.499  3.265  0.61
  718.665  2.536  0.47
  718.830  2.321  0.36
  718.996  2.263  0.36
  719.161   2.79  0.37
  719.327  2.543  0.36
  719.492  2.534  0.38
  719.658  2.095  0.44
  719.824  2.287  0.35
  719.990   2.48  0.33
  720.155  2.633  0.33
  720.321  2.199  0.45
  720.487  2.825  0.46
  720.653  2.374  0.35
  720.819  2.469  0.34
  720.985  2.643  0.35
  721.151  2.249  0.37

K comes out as 0.10 mag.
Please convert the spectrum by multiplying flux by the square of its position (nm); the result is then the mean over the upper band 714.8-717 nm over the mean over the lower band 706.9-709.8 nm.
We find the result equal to 0.9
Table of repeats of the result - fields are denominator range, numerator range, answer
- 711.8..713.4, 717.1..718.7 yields 1.10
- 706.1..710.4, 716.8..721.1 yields 1.04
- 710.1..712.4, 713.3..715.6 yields 0.95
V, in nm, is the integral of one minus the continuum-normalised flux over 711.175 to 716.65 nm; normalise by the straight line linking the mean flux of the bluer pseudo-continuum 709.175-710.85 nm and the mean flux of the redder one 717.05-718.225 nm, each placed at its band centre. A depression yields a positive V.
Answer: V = 0.59 nm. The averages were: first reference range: 2.73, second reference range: 2.95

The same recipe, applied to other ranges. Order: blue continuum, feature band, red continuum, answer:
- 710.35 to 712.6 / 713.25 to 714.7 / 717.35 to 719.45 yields 0.096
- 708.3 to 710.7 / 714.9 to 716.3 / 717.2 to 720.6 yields 0.118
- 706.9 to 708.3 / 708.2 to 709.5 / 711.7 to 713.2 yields 0.114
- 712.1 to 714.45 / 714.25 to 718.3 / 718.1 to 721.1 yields 0.022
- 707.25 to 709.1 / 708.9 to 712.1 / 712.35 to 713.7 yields -0.018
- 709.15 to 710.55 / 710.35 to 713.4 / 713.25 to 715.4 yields -0.071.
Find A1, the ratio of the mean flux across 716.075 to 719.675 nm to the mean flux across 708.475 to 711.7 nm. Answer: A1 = 1.02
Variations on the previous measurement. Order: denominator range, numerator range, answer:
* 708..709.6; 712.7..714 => 1.07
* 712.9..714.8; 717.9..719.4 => 1.03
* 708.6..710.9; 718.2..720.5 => 0.95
